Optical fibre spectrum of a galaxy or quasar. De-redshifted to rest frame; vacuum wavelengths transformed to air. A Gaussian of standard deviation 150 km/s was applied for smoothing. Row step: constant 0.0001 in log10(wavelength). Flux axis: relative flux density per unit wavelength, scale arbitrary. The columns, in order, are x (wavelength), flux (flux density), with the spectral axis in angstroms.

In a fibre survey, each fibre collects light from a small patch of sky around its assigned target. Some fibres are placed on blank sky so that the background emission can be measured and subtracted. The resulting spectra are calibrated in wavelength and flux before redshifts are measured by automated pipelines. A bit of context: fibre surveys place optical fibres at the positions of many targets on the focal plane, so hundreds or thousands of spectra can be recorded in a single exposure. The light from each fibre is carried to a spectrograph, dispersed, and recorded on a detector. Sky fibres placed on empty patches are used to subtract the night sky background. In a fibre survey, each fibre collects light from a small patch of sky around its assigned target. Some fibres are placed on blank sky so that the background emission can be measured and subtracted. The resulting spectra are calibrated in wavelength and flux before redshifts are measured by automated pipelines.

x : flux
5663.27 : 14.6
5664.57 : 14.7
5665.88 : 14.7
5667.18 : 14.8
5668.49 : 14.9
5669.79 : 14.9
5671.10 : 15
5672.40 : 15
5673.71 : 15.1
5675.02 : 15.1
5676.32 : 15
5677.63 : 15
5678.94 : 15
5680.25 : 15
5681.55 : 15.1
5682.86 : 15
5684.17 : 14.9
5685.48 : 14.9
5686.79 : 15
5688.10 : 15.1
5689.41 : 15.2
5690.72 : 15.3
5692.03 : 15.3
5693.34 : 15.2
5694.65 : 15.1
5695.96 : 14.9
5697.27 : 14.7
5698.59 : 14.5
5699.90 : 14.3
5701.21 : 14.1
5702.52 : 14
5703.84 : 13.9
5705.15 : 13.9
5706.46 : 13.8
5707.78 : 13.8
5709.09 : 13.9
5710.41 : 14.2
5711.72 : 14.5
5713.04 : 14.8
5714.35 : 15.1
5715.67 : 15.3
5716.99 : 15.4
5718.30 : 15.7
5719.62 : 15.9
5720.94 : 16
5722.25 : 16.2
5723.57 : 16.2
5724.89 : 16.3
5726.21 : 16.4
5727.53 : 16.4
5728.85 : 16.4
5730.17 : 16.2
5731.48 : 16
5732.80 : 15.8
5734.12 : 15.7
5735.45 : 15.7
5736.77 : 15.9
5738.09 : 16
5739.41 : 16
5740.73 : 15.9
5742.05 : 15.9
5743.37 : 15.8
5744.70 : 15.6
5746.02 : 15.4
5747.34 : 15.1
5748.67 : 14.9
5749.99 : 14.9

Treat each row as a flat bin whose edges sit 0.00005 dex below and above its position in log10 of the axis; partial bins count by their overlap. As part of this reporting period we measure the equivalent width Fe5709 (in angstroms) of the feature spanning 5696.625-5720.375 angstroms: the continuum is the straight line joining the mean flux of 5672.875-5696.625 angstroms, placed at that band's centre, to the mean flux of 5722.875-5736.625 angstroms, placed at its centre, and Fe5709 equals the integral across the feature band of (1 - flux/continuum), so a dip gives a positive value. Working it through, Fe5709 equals 1.61 angstroms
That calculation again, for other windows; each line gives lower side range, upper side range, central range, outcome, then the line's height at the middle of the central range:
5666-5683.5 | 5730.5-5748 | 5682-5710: 1.2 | 15.2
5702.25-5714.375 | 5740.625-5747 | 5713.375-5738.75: -1.7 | 14.9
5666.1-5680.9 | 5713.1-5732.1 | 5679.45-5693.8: 0.1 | 15.2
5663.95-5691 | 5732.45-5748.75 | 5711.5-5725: -0.1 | 15.4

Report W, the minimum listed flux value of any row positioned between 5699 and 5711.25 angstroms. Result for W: 13.8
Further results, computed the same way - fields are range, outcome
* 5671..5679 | 15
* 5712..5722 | 14.8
